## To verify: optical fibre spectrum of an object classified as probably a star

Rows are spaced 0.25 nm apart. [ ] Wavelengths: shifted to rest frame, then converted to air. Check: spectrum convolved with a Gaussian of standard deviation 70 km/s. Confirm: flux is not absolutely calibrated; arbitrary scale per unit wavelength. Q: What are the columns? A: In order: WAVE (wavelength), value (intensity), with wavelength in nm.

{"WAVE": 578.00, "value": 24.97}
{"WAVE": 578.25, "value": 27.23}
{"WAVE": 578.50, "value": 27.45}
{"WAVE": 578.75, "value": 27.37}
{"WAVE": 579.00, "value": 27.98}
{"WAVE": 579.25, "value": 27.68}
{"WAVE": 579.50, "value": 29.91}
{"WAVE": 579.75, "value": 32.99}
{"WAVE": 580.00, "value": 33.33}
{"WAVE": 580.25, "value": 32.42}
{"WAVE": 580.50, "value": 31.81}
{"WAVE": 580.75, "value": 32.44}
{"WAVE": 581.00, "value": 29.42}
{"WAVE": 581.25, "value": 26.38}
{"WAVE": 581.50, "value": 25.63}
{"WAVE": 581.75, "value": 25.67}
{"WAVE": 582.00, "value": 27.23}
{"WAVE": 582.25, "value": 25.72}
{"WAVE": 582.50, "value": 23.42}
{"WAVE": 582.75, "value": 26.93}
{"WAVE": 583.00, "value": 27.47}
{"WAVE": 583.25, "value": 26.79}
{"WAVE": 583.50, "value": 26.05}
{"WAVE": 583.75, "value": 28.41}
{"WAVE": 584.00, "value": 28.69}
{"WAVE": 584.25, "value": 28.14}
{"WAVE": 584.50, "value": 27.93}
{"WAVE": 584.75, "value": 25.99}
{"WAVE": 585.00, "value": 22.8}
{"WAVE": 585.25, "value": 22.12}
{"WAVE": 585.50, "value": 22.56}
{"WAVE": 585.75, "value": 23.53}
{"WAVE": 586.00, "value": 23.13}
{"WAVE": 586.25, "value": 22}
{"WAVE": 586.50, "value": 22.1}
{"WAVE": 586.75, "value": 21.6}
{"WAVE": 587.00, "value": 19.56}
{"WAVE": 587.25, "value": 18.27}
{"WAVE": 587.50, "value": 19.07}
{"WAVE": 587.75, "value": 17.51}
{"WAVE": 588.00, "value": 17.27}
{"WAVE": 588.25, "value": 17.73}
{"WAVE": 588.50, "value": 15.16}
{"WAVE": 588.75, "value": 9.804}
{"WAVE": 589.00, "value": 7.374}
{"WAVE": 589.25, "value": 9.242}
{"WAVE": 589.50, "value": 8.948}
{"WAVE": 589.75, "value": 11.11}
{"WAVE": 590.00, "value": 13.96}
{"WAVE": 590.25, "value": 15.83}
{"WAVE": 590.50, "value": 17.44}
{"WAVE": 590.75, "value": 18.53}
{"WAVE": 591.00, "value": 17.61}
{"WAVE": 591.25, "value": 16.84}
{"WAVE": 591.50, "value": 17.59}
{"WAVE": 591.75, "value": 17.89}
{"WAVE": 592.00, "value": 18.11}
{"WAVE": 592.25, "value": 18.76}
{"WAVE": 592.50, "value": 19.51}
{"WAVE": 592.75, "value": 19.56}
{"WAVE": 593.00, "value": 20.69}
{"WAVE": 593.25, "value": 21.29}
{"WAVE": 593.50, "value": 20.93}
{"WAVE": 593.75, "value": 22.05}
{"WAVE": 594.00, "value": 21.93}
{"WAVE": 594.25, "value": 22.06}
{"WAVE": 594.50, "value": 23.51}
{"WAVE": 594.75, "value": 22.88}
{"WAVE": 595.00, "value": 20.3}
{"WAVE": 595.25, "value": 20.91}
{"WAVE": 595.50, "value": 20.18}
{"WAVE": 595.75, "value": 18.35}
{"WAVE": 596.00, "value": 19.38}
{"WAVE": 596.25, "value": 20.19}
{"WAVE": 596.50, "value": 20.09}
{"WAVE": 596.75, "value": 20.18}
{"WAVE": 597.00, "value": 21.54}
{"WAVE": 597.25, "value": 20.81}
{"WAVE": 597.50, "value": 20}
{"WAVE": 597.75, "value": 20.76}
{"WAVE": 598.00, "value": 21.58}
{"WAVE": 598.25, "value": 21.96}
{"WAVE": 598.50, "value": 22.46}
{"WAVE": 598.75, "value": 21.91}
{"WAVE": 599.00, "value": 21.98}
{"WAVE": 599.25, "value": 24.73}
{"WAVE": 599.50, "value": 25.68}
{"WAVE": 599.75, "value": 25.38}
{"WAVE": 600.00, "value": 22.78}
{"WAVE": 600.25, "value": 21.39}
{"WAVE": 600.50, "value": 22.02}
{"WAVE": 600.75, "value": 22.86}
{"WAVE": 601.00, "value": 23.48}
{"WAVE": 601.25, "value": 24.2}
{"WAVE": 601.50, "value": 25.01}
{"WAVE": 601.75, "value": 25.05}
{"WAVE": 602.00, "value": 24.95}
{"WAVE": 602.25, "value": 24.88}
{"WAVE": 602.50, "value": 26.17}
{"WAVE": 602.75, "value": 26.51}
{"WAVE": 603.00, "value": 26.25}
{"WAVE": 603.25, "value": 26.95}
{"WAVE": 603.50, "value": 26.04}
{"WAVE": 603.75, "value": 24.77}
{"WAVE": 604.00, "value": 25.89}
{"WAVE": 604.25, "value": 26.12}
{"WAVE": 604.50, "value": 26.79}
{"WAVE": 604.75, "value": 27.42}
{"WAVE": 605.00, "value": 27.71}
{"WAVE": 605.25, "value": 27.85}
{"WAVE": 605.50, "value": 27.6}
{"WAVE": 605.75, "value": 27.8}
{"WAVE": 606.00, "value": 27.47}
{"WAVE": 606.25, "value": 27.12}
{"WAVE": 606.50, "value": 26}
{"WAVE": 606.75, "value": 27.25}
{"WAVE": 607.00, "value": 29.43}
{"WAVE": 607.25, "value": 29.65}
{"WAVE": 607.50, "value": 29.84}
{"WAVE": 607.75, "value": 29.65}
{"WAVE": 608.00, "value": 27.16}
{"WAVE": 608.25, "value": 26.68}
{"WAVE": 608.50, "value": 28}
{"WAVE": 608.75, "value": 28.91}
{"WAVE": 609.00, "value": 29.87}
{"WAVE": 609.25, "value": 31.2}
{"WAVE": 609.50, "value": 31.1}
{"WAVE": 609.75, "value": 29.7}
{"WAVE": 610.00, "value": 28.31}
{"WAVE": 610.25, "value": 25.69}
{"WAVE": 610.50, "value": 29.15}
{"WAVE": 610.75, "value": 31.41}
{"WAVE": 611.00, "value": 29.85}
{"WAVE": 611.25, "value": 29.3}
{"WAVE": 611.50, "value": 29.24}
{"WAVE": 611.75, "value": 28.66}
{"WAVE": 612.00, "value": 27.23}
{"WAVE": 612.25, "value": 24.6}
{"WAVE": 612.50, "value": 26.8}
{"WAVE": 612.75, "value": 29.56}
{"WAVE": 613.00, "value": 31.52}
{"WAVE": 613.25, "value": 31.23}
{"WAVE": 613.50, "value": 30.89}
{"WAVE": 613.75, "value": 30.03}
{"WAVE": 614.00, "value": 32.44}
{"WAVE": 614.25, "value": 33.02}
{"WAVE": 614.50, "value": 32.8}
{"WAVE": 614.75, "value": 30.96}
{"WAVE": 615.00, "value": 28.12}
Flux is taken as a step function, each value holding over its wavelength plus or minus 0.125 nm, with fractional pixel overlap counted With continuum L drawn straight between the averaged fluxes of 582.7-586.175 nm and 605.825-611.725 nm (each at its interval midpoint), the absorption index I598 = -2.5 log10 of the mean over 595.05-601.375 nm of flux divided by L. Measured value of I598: 0.25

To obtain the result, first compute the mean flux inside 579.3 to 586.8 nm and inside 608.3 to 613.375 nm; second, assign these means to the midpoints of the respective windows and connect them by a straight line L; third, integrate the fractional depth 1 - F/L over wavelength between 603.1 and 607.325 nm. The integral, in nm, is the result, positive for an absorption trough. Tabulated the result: 0.21 nm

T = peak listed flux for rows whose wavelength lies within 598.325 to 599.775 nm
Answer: 25.68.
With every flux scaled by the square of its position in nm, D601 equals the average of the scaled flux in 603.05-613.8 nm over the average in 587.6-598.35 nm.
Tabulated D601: 1.63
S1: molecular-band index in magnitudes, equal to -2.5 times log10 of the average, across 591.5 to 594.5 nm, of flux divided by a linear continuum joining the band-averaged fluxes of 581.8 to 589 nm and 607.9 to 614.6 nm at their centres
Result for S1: 0.21 mag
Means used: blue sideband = 22.5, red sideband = 29.4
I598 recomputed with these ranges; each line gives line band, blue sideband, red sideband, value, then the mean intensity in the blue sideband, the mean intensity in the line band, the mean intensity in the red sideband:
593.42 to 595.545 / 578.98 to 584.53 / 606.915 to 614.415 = 0.307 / 28.4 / 21.7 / 29.4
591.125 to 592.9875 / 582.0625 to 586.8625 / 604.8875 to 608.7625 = 0.374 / 25.1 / 18.5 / 28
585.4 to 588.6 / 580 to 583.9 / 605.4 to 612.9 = 0.367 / 27.9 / 20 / 28.5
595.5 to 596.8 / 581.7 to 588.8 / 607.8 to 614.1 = 0.286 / 23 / 19.7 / 29.1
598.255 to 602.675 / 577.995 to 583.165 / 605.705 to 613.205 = 0.197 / 28.3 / 23.8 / 28.6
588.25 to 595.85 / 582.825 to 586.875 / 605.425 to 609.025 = 0.425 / 25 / 17.6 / 28.1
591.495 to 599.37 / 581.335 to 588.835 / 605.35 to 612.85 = 0.216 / 23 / 20.8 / 28.5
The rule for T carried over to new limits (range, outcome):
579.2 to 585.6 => 33.33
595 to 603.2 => 26.51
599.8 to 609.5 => 31.2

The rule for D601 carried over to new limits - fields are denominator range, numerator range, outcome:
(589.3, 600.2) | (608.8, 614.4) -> 1.57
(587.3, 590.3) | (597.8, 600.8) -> 1.74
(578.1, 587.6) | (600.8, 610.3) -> 1.12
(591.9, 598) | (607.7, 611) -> 1.48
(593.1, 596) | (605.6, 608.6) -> 1.38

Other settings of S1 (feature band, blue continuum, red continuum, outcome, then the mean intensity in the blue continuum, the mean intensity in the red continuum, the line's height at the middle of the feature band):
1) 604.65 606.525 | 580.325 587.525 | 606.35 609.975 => 0.04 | 25.3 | 28.9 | 28.5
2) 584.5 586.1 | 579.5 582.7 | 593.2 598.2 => 0.12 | 28.9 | 21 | 26.6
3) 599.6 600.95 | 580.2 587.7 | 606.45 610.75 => 0.20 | 25.3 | 28.8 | 27.6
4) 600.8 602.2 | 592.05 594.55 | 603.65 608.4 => 0.03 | 20.9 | 27.5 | 25.1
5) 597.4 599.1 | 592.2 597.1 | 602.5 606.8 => 0.07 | 20.7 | 26.8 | 22.9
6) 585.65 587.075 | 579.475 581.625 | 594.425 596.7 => 0.21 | 30.5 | 20.6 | 26.7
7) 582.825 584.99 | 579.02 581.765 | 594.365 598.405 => 0.03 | 29.9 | 20.8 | 27.9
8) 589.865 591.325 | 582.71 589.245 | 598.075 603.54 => 0.32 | 21.5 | 24.2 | 22.4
